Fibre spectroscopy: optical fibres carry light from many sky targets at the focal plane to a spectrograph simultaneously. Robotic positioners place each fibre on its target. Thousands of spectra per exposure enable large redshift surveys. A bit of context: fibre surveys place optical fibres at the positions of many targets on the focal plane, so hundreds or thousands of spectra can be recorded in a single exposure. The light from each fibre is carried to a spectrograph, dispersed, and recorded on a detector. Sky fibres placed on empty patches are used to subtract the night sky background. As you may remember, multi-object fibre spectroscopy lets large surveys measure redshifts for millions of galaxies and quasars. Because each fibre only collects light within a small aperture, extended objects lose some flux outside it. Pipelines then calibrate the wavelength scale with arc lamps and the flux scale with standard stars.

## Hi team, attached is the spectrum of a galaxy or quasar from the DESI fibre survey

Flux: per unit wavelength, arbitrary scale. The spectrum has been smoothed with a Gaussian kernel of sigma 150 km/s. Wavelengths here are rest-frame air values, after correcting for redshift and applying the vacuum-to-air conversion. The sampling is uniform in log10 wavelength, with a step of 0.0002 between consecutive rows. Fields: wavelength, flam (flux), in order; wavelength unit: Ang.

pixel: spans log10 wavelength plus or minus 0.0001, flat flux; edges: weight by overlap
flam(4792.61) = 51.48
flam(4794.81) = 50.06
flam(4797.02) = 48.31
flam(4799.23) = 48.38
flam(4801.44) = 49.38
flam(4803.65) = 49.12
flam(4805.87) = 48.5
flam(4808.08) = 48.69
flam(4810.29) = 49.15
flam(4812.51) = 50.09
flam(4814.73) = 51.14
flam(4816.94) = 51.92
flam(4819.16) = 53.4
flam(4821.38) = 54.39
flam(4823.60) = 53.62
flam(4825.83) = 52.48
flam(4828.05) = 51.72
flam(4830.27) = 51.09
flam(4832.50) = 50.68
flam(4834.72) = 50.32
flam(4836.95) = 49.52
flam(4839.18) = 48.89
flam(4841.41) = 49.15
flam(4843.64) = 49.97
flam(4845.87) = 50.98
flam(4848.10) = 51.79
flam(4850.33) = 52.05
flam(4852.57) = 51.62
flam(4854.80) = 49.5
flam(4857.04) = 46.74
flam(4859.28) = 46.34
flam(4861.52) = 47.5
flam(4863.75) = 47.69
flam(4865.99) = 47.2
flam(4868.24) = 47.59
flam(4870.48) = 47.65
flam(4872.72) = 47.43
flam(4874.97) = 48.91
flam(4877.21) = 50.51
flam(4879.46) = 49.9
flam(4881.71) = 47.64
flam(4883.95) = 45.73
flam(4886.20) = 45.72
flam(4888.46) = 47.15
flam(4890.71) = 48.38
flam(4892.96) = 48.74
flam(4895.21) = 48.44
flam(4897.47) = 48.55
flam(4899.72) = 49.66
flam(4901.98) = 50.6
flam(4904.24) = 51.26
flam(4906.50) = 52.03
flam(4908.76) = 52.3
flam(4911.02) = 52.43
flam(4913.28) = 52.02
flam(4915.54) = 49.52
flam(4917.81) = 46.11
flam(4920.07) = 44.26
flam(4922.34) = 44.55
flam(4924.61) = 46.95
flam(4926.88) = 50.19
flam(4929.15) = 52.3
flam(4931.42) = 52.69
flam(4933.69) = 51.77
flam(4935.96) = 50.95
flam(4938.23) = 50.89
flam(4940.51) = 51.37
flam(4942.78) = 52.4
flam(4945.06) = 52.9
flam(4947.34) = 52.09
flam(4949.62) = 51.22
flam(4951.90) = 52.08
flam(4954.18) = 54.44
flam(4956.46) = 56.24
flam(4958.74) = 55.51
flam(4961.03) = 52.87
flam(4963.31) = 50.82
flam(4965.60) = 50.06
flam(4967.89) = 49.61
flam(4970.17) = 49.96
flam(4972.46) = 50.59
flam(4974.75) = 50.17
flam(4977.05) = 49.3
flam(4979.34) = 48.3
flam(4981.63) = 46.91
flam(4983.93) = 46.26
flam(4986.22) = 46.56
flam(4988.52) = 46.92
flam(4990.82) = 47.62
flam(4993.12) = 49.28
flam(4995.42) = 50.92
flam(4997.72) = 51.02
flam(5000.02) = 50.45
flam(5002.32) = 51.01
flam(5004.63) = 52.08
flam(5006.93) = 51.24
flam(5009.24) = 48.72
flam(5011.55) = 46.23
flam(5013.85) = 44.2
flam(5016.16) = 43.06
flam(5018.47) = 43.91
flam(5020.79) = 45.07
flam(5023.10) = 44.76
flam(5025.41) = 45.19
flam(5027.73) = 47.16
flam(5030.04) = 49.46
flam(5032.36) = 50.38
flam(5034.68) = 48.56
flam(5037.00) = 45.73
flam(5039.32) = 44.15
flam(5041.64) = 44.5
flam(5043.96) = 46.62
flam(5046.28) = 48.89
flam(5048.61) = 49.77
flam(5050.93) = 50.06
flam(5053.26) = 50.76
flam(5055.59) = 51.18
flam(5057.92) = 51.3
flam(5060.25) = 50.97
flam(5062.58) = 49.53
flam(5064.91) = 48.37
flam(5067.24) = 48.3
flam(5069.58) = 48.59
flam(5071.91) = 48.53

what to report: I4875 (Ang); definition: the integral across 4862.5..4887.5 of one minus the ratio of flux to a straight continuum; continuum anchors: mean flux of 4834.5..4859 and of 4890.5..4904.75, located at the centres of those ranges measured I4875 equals 0.9 Ang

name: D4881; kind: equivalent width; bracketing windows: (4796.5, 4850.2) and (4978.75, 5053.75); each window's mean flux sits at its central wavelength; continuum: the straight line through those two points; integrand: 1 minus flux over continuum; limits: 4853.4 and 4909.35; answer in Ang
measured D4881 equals 1.4 Ang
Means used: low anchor 50.6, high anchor 47.7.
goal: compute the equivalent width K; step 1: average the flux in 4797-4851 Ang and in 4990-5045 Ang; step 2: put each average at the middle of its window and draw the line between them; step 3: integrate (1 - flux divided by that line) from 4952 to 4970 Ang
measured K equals -1.54 Ang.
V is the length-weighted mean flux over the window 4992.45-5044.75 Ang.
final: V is 47.5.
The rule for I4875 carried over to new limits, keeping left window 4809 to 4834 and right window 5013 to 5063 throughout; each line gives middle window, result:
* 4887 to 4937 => 0.4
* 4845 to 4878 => 1.4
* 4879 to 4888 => 0.6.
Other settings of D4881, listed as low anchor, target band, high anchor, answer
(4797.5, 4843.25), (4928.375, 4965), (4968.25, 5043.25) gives -2.9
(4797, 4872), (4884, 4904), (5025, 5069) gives 0.5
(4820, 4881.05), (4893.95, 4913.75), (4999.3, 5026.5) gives -0.7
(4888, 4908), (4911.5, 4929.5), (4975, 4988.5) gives 0.3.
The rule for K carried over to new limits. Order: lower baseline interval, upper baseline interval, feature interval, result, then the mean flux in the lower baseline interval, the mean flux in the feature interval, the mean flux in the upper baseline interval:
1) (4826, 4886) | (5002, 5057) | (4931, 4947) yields -1.1 Ang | 49.2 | 51.8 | 47.6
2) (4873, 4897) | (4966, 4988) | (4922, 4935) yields -0.5 Ang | 48.1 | 50.1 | 48.6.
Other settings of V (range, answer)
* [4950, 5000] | 50.3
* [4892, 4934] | 49.7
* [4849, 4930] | 48.7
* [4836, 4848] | 49.9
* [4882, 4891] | 46.7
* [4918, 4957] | 50.8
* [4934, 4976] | 51.9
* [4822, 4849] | 50.9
